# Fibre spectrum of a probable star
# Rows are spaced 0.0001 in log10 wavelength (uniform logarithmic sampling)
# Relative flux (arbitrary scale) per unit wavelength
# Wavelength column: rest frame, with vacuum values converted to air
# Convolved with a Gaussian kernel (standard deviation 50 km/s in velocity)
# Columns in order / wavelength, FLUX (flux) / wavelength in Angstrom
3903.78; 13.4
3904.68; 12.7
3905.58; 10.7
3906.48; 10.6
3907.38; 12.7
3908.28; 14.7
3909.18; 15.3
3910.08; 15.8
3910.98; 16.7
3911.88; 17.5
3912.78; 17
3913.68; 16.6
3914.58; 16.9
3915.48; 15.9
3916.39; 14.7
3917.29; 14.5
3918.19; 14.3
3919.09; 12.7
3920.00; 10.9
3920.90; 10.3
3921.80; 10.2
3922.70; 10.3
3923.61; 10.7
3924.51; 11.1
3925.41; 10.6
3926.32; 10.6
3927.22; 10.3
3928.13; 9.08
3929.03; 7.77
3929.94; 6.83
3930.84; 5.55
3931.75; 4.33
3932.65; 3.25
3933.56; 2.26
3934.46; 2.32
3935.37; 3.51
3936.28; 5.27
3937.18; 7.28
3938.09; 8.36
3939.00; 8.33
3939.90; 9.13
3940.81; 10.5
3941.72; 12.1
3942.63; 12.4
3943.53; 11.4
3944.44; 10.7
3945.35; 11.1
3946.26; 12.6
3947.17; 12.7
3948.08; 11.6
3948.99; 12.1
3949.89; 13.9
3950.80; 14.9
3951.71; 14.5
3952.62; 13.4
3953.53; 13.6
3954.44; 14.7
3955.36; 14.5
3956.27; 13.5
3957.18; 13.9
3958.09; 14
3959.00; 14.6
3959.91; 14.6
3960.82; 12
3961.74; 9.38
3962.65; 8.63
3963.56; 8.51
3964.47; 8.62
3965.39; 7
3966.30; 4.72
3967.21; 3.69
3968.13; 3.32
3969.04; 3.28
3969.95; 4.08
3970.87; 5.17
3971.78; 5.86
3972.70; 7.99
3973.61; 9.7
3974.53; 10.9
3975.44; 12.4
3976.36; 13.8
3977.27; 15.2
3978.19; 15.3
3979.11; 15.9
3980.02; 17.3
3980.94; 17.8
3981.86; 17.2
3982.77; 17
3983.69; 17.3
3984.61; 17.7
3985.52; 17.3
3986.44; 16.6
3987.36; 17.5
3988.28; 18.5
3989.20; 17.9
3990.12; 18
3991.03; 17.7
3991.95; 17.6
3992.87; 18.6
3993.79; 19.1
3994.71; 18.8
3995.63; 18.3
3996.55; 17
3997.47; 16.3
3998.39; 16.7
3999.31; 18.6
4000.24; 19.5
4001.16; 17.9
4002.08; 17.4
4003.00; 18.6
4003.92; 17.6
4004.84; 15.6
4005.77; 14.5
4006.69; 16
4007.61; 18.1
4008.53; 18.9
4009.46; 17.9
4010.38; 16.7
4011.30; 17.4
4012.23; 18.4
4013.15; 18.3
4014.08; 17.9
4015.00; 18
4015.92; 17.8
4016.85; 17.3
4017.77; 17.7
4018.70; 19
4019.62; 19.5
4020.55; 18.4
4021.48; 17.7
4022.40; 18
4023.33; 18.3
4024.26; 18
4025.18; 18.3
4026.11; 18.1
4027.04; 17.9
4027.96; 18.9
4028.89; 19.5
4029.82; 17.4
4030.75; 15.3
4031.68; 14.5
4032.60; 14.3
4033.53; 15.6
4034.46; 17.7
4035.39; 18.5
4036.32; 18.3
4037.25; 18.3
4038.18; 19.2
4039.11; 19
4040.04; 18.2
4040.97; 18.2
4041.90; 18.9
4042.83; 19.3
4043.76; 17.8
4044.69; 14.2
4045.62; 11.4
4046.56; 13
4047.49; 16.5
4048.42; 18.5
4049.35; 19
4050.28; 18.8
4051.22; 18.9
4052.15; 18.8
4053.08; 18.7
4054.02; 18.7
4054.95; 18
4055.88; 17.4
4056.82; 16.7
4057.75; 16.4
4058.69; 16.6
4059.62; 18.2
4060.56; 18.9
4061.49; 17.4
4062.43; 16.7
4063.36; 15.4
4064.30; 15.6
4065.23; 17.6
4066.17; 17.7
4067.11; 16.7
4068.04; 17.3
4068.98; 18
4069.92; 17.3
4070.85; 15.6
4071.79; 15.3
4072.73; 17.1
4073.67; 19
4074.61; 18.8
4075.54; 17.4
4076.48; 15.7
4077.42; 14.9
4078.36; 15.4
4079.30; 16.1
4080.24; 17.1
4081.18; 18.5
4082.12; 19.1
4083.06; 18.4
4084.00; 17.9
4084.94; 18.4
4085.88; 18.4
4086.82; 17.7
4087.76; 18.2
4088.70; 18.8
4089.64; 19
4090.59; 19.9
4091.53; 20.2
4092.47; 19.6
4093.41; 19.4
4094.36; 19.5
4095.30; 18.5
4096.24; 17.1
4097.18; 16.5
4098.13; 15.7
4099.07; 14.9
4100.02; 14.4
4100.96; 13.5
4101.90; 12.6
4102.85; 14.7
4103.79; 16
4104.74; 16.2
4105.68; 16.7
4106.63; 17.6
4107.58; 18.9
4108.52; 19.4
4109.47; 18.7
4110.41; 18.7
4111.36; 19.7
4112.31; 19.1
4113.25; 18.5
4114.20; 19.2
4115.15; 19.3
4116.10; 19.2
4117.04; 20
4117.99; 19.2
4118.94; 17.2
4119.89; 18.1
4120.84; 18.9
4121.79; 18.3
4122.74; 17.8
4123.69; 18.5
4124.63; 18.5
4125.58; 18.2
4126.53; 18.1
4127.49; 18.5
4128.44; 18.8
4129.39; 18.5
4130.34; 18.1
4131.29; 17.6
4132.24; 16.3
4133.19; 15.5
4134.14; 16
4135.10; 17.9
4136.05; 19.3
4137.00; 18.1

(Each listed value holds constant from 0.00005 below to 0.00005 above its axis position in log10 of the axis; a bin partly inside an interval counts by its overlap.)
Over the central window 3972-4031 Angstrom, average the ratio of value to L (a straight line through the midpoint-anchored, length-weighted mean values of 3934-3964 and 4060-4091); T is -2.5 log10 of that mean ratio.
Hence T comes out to -0.23 mag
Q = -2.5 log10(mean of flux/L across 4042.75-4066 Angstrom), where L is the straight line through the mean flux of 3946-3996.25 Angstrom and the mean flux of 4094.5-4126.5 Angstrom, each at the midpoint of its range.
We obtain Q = -0.08 mag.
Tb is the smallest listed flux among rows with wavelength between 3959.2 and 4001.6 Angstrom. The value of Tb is 3.28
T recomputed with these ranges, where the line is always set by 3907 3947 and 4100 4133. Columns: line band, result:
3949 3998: -0.07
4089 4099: -0.09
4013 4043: -0.23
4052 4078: -0.08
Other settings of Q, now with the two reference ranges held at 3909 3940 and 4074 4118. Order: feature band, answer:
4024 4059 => -0.14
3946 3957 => -0.17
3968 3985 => 0.05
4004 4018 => -0.23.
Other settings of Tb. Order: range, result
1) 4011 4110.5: 11.4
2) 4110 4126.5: 17.2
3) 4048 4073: 15.3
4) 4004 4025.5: 14.5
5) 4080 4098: 16.5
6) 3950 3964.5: 8.51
